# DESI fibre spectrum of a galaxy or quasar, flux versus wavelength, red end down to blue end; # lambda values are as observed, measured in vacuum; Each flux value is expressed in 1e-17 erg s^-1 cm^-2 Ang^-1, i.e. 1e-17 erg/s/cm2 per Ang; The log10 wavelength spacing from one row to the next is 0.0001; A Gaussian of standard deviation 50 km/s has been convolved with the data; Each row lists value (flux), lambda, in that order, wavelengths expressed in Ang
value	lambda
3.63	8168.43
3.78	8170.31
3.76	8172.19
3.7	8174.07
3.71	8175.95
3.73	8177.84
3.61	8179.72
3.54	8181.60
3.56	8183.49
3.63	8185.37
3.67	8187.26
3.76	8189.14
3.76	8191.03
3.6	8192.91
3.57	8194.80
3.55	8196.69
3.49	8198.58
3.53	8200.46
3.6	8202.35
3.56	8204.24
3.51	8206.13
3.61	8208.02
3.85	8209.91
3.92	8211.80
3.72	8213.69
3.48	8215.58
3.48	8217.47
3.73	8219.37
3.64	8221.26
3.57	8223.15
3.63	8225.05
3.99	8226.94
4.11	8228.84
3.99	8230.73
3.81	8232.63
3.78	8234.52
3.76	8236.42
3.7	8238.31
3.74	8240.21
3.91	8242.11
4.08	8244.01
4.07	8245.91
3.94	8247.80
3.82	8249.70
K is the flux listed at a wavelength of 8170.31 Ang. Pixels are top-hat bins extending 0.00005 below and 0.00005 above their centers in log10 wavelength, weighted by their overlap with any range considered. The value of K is 3.78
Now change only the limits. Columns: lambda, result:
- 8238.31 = 3.7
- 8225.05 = 3.63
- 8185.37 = 3.63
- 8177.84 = 3.73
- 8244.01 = 4.08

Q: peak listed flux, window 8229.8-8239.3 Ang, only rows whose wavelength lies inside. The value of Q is 3.99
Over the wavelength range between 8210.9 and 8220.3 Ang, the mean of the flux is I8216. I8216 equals 3.66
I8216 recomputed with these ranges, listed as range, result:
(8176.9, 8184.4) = 3.61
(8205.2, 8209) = 3.56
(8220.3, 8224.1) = 3.61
